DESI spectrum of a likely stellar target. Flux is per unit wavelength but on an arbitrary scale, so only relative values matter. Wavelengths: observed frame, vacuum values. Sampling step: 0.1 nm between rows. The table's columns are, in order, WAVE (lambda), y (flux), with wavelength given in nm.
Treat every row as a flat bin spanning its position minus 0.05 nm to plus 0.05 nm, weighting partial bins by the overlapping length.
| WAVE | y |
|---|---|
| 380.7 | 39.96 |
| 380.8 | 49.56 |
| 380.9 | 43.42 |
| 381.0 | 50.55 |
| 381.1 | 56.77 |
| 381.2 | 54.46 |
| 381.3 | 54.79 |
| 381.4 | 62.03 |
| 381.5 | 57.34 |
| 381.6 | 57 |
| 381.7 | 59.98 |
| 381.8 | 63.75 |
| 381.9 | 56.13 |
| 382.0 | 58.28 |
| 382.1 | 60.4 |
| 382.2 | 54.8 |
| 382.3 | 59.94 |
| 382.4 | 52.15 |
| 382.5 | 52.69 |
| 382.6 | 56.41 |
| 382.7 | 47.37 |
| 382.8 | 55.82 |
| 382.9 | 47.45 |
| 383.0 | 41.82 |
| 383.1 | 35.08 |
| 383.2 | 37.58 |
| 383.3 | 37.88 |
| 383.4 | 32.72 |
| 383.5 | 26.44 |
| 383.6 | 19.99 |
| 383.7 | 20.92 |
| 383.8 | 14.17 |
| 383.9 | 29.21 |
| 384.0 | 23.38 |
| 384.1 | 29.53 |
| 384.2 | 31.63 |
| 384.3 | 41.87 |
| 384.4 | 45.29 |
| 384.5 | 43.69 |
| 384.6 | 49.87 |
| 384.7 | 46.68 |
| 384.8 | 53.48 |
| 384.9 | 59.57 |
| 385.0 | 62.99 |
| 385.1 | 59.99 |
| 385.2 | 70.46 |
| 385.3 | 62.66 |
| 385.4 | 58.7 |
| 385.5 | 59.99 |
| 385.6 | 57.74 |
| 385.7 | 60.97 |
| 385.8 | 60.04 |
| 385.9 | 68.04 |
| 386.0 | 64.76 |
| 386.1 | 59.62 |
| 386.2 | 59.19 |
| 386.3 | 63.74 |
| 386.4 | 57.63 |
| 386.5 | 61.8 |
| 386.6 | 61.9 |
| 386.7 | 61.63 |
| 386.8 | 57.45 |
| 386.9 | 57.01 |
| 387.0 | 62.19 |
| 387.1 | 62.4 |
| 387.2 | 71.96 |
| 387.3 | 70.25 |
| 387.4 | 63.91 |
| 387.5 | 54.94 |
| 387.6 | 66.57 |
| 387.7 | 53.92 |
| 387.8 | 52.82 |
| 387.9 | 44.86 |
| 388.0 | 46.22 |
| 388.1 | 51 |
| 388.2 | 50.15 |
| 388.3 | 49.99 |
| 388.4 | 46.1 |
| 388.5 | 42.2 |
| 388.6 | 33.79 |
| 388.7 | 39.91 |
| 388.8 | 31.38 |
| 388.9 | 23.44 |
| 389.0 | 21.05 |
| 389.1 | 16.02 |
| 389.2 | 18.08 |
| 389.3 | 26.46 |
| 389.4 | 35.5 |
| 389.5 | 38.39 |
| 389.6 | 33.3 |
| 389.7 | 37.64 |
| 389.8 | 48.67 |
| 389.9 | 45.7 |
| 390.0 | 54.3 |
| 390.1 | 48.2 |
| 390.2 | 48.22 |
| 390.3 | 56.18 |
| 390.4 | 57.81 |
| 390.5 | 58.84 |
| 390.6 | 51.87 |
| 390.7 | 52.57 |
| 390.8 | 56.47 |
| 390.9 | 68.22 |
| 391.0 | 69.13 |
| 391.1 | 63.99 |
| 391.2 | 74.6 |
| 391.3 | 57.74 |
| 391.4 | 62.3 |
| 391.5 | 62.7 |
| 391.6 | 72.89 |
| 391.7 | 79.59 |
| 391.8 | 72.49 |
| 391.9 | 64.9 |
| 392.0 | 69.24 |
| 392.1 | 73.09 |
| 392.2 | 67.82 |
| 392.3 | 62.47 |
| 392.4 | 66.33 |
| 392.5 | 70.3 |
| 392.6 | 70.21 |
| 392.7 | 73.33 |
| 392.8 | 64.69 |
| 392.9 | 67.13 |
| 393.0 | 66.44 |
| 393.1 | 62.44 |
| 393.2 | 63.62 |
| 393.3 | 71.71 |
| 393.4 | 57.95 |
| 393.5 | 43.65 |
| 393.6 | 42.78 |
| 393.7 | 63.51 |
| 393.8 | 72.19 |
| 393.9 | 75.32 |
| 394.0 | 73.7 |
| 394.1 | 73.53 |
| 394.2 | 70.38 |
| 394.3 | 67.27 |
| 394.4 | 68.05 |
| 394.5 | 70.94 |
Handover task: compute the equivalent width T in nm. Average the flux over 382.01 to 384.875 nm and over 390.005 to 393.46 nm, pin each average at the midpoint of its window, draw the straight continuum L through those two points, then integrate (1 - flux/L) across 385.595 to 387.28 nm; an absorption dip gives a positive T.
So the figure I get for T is -0.42 nm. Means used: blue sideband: 41.4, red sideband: 64.1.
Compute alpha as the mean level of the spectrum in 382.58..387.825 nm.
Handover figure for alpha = 51.2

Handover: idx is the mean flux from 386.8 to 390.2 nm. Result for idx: 45.6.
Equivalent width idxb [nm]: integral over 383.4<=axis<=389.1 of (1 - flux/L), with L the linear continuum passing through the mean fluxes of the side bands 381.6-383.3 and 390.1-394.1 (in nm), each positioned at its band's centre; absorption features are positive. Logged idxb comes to 0.74 nm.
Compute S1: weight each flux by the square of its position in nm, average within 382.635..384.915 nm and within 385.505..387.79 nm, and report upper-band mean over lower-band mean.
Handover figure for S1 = 1.7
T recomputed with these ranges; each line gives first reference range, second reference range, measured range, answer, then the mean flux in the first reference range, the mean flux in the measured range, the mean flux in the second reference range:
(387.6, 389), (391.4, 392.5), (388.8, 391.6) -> 0.492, 43.5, 47.8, 68.9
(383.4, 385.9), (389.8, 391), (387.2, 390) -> 0.463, 45.6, 43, 54.8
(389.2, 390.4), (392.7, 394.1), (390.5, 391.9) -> -0.376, 42.5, 64.7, 64.2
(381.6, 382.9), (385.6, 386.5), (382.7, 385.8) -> 0.785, 56.1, 44.2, 61.5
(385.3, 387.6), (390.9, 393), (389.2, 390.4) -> 0.424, 61.8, 42.5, 68.2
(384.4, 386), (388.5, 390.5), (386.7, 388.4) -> -0.347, 58.1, 57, 38.2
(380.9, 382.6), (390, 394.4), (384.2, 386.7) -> 0.077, 56.5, 57.5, 64.3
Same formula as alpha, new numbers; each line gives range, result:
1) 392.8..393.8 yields 60.8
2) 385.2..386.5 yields 61.5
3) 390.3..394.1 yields 65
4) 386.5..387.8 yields 61.6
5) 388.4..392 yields 49.5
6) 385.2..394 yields 56.6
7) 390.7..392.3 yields 67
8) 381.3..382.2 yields 58.9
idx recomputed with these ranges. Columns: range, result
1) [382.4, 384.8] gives 38.3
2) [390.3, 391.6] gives 61.6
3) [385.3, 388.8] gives 56.6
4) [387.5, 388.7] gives 48.8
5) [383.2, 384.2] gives 26.9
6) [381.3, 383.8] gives 47.5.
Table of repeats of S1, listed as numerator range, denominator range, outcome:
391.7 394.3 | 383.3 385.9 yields 1.54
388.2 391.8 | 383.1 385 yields 1.37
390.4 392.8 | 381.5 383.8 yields 1.49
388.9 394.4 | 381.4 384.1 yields 1.36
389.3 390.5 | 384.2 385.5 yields 0.87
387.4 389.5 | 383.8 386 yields 0.82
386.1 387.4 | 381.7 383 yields 1.16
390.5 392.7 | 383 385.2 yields 1.76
